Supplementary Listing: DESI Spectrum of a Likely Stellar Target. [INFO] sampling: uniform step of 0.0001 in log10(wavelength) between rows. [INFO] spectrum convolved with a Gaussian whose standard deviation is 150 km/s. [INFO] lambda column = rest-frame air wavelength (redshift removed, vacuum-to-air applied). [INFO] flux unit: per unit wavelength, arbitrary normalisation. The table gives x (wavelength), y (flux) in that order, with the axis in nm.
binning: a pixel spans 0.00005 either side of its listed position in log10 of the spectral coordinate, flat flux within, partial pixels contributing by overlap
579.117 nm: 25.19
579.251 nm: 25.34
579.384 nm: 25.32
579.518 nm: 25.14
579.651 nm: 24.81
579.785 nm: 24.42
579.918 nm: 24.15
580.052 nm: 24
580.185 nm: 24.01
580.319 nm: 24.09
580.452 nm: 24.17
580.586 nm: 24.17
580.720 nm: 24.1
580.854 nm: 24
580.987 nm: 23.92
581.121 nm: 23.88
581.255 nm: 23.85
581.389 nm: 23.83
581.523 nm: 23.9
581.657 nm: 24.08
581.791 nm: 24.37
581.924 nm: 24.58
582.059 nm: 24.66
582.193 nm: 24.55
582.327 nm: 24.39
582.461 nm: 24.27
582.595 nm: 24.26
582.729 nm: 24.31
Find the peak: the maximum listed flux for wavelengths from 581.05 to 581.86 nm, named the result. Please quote 24.37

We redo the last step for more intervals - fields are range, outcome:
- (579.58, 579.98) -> 24.81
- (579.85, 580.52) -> 24.17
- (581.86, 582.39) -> 24.66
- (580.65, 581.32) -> 24.1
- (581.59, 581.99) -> 24.58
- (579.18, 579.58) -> 25.34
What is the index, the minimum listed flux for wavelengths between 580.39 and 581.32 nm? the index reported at 23.85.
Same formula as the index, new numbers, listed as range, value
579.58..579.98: 24.15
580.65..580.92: 24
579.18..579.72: 24.81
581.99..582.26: 24.55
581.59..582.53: 24.08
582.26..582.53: 24.27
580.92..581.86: 23.83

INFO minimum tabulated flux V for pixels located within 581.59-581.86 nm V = 24.08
